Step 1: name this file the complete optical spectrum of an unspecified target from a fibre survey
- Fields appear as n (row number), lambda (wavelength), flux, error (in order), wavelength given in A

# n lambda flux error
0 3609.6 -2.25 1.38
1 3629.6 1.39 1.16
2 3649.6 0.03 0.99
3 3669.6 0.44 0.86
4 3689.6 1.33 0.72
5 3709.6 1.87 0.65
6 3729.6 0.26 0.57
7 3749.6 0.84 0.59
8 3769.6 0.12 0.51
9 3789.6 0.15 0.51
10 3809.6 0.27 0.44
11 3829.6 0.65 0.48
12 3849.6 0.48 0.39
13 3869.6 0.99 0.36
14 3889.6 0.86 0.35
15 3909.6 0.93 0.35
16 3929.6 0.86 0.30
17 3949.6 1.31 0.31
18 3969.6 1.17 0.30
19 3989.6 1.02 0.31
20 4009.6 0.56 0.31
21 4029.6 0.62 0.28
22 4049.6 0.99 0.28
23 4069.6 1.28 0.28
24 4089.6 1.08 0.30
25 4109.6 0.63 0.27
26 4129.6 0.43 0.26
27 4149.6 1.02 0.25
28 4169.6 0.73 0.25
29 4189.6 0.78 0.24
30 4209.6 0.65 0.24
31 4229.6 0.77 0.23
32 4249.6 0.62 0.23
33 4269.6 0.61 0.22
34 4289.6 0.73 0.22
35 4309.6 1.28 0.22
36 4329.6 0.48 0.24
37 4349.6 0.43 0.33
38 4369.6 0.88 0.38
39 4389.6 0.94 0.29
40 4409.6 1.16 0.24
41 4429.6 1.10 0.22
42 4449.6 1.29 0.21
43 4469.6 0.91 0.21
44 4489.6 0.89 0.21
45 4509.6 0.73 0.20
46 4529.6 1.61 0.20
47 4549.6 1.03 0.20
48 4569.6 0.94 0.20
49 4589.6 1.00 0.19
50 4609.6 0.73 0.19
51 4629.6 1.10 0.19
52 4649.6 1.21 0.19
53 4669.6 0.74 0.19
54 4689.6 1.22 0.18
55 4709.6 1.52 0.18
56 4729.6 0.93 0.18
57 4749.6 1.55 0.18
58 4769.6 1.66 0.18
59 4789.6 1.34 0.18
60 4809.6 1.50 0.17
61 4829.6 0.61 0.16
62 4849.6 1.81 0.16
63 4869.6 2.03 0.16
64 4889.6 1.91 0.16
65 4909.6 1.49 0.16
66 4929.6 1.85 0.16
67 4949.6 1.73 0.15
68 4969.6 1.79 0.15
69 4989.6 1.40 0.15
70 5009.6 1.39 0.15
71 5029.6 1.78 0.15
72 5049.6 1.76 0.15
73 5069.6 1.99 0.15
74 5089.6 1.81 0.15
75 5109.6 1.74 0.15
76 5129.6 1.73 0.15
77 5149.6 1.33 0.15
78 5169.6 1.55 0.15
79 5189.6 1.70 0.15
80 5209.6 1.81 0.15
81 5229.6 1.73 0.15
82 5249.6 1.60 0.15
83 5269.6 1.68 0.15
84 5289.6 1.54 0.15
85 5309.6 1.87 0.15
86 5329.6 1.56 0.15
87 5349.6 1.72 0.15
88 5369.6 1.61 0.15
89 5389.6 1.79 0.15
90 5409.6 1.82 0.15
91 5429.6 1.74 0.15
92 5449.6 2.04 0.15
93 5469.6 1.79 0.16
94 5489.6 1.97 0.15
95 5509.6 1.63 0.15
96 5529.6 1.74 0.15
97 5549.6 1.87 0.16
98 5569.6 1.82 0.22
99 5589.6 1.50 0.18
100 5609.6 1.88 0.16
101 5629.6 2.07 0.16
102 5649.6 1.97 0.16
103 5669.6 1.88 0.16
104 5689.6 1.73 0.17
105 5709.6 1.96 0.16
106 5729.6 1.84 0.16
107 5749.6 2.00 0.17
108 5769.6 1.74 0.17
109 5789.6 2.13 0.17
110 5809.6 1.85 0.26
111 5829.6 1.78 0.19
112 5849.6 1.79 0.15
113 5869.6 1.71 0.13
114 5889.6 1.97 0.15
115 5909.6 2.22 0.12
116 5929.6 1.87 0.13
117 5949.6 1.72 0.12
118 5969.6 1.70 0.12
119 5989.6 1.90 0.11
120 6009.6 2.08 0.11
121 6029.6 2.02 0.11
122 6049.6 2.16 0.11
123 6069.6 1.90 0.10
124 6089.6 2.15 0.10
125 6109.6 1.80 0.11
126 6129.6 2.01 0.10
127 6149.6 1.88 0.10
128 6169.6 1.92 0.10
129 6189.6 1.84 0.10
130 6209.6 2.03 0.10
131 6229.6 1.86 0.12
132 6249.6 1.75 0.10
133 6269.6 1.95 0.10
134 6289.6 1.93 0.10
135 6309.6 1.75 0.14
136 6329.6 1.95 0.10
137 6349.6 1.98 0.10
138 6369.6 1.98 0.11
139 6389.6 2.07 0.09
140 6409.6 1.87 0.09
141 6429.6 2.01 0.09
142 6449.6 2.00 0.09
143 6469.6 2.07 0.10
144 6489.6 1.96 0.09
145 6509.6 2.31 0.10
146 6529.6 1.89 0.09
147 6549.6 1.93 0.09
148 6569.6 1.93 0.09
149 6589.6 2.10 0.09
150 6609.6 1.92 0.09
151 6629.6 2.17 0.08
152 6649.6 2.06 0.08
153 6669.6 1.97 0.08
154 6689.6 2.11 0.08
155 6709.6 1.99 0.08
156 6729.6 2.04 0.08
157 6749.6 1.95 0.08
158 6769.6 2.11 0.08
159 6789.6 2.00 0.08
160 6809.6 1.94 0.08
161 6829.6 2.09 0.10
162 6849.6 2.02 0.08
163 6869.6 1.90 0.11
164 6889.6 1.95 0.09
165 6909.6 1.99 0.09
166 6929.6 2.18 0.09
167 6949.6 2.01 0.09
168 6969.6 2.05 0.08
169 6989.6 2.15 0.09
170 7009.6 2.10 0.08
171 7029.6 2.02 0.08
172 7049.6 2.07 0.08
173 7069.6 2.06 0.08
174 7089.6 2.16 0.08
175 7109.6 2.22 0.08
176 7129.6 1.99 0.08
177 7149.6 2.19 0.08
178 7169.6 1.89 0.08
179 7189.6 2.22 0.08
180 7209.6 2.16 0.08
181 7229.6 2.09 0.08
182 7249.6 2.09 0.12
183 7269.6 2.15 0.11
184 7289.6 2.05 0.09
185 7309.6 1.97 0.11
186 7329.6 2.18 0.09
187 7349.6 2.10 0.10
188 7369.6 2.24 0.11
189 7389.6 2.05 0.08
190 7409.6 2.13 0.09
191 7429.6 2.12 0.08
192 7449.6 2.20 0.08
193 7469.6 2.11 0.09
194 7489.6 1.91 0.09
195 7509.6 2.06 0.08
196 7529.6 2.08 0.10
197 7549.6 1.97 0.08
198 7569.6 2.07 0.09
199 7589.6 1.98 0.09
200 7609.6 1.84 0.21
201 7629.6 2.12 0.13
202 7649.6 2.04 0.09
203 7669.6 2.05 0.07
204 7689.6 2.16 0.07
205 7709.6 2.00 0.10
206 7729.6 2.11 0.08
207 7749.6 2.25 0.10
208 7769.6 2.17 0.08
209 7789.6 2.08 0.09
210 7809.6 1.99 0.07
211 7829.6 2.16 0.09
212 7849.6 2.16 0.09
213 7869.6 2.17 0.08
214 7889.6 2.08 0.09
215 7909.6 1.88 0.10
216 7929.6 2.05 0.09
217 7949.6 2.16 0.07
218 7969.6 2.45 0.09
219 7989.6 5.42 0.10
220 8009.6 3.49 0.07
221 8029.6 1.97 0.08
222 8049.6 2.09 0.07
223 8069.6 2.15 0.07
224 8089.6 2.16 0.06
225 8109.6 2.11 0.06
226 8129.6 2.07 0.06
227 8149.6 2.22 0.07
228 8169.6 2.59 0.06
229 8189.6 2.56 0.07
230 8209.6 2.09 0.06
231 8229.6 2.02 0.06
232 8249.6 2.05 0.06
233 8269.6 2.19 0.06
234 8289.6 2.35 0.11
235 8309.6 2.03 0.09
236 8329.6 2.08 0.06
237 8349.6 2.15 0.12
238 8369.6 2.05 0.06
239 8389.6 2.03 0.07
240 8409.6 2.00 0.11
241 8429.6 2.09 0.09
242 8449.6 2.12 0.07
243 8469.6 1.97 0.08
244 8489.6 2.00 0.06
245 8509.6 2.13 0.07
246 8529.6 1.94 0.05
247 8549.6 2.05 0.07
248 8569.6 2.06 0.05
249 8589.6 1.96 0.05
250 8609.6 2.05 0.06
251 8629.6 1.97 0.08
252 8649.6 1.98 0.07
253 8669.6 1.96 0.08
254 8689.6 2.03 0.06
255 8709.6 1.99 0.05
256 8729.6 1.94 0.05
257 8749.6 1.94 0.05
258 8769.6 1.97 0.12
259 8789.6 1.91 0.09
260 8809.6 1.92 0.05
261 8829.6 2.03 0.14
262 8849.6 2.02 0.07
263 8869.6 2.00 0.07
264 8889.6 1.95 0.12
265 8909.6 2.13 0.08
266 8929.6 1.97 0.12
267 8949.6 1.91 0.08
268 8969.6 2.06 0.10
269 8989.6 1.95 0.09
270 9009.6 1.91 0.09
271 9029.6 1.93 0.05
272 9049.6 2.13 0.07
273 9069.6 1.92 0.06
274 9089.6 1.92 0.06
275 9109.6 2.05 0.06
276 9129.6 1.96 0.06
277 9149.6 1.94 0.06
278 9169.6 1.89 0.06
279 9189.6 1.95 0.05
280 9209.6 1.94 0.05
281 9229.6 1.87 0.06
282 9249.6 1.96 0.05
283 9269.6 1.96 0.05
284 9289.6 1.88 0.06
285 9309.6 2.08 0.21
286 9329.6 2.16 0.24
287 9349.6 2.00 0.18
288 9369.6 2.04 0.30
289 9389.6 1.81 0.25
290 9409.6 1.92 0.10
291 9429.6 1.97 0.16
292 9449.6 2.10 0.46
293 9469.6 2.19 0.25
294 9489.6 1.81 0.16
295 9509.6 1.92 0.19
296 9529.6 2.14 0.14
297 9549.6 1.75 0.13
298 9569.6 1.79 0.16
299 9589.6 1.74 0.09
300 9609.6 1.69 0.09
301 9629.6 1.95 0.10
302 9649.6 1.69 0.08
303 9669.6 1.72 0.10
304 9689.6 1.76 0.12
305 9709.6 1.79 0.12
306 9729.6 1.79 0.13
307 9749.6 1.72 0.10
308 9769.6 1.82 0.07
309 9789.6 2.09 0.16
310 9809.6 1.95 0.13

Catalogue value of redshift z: 0.217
